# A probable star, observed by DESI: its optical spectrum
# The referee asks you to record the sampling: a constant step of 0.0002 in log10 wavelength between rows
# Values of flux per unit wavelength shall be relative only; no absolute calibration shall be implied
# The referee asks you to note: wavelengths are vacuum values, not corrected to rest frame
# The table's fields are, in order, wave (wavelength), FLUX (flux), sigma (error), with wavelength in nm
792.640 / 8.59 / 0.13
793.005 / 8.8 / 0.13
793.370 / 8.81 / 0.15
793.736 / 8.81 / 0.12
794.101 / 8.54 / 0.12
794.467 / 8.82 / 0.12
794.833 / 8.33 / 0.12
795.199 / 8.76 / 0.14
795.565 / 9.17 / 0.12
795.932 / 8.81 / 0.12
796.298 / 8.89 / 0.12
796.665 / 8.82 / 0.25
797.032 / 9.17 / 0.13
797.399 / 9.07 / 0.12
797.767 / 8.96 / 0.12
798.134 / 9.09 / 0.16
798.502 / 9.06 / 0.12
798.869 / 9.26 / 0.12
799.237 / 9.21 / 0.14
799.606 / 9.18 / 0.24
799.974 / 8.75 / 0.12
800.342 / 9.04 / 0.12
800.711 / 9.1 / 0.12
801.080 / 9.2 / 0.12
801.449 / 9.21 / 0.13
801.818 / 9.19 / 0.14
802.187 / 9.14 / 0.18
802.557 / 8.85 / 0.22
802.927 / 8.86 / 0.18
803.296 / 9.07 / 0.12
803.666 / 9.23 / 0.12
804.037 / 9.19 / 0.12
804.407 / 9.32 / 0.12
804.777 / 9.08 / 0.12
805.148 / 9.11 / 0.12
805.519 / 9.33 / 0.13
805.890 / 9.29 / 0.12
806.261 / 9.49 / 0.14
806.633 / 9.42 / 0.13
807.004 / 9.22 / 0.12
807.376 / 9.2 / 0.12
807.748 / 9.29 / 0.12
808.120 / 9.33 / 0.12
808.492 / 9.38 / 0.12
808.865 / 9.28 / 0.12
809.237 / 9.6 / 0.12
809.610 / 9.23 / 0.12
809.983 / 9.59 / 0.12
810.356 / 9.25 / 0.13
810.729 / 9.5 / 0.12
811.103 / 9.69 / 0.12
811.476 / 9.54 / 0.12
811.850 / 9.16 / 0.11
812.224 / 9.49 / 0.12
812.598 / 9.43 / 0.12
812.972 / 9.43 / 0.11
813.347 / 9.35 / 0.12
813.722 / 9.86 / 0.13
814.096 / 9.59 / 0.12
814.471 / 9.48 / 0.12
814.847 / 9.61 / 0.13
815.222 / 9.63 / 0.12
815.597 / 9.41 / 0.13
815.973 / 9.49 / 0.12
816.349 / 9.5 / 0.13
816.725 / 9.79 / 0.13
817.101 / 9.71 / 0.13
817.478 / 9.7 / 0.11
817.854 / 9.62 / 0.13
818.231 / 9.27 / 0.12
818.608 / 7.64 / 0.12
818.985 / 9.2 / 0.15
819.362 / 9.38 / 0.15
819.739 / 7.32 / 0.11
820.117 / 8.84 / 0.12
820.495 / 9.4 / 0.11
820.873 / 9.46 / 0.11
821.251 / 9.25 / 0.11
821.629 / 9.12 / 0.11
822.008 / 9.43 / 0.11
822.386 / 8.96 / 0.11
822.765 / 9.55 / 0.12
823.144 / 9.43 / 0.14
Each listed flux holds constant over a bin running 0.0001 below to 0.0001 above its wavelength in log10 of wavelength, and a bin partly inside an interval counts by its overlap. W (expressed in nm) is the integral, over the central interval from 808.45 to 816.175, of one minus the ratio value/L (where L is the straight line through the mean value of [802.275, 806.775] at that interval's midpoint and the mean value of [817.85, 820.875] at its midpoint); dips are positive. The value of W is -0.42 nm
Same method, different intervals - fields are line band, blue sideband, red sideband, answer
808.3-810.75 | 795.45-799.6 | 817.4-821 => -0.11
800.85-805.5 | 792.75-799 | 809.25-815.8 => 0.01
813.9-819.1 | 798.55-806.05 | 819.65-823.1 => -0.17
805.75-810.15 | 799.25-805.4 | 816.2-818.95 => -0.09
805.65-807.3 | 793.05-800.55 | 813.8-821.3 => -0.05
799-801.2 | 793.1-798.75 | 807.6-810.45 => -0.01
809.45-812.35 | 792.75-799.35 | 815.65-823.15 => -0.11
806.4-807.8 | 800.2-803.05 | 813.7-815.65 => 0.00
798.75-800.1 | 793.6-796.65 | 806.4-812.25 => -0.02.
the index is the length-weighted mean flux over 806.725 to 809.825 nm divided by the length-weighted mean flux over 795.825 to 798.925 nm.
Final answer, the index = 1.03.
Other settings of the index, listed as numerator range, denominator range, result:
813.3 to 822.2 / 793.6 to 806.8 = 1.03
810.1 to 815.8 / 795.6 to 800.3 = 1.05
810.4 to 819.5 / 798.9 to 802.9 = 1.04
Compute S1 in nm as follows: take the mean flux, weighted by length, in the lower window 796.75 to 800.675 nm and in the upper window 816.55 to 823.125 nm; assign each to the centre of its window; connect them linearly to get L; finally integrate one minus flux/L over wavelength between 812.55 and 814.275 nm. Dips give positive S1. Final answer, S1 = -0.077 nm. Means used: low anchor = 9.07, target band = 9.54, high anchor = 9.16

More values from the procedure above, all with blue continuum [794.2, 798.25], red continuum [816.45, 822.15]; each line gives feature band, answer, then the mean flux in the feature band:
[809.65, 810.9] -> -0.05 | 9.42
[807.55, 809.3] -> -0.07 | 9.36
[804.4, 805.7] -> -0.03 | 9.2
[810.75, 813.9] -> -0.15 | 9.49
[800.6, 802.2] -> -0.04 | 9.18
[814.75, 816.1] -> -0.06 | 9.54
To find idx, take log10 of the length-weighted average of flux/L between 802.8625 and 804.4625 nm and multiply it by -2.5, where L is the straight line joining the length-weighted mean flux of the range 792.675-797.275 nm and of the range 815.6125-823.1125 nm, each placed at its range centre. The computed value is -0.023 mag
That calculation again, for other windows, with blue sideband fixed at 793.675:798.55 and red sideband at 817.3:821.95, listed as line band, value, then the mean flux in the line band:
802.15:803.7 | -0.010 mag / 9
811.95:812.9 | -0.053 mag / 9.43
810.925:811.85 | -0.065 mag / 9.53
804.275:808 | -0.040 mag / 9.28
